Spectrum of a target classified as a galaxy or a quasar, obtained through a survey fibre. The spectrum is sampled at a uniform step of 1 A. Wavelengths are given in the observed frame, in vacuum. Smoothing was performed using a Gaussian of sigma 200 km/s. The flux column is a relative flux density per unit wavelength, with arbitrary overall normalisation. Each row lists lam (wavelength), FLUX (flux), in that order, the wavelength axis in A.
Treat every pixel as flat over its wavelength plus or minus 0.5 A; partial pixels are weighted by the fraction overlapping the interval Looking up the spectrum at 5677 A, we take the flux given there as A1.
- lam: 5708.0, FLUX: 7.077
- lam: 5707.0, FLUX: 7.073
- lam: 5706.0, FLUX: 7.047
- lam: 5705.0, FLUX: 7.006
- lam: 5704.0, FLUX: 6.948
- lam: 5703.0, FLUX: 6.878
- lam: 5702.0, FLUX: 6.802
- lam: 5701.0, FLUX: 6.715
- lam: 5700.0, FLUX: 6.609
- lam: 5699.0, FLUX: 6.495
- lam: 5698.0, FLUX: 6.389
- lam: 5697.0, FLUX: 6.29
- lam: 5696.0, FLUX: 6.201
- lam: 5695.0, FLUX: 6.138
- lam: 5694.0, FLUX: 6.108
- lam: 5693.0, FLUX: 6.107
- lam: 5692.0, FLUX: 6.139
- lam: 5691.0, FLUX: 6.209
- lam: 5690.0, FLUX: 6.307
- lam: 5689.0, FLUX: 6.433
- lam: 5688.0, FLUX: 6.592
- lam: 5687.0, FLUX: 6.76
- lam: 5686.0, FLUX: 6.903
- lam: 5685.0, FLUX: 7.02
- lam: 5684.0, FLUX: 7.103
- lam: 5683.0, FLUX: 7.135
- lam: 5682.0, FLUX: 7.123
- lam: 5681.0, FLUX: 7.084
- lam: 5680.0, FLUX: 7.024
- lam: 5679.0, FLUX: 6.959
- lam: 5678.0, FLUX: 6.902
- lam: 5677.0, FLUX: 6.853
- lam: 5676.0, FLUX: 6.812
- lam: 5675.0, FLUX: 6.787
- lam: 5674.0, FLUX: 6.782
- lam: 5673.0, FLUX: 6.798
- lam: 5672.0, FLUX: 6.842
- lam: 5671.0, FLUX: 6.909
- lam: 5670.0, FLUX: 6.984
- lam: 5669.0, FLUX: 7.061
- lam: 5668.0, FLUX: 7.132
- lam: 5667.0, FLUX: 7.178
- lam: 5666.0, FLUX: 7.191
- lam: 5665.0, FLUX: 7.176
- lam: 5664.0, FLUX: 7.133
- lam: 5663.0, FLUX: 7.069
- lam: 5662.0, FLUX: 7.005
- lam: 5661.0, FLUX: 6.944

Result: 6.853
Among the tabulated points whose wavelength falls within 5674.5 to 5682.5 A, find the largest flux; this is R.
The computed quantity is 7.123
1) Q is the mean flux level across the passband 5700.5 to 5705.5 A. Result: 6.87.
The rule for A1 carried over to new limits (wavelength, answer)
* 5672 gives 6.842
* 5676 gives 6.812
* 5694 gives 6.108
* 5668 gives 7.132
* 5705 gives 7.006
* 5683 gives 7.135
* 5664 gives 7.133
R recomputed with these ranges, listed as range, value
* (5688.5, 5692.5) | 6.433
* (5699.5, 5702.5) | 6.802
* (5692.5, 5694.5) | 6.108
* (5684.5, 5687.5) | 7.02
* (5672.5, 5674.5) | 6.798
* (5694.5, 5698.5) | 6.389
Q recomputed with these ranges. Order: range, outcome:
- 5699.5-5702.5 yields 6.71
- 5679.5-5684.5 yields 7.09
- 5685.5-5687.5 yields 6.83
